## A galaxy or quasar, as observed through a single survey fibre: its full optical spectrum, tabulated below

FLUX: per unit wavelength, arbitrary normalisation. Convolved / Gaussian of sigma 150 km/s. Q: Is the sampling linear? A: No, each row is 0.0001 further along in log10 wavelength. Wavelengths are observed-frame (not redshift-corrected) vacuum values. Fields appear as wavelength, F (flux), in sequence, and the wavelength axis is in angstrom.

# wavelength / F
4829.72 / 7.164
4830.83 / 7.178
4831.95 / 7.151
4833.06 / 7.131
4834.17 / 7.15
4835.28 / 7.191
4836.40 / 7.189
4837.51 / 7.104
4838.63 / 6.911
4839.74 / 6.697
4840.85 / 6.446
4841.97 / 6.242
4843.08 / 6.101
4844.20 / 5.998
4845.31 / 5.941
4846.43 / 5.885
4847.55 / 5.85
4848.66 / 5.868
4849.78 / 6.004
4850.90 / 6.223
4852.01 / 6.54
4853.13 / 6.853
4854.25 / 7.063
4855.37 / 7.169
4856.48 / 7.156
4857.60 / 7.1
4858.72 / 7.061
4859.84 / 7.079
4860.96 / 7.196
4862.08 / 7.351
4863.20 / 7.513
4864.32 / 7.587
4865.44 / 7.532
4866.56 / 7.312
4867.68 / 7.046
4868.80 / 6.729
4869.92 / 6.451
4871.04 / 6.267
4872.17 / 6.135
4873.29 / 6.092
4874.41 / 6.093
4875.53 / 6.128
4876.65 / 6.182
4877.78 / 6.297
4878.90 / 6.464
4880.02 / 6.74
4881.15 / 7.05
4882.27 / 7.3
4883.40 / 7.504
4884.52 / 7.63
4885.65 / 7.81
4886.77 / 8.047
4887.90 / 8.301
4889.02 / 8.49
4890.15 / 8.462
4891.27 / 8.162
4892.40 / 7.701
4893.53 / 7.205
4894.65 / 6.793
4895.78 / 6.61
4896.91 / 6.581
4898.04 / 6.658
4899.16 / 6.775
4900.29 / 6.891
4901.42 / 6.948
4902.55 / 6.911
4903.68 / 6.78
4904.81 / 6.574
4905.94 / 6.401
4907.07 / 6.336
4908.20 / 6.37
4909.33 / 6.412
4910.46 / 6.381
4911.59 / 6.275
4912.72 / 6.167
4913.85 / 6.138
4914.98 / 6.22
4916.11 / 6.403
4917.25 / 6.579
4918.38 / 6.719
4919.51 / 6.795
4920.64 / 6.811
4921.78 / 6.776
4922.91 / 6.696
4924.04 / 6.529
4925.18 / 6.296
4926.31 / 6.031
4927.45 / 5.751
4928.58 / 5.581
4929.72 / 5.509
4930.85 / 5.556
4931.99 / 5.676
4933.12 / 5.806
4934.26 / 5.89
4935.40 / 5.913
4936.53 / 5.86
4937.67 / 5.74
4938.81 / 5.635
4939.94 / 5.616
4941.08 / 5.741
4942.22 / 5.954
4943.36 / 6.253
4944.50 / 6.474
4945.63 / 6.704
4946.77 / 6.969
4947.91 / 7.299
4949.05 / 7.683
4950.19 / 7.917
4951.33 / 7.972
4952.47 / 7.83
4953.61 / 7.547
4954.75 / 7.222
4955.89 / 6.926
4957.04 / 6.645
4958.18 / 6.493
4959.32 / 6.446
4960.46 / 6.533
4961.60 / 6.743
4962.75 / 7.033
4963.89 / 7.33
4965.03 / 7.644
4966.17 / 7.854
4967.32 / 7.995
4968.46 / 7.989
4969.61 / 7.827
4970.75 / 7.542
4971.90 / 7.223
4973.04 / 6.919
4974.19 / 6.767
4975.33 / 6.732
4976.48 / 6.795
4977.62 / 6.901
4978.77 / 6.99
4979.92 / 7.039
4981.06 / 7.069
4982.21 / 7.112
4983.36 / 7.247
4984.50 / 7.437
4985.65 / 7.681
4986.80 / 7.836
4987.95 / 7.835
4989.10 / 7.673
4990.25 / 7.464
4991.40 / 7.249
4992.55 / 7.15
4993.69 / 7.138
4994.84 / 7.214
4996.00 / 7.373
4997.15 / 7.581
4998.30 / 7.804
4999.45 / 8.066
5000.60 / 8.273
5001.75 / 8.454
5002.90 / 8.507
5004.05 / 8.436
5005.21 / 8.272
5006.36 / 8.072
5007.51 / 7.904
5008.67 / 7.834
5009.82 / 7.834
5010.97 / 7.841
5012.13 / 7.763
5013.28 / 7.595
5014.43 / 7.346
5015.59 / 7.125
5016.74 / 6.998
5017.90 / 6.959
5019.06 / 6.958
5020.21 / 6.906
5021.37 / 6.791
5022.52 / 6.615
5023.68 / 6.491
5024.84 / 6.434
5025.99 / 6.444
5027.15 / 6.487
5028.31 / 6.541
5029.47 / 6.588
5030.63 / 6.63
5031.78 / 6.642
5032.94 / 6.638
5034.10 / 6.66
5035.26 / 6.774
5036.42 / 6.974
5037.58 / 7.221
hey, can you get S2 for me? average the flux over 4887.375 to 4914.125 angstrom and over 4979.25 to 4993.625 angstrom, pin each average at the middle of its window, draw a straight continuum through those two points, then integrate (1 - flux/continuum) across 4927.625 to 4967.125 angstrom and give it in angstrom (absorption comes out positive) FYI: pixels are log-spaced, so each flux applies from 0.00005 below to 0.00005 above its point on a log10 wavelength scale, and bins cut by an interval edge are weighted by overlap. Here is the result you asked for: 3.3 angstrom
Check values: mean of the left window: 6.94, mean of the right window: 7.39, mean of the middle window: 6.59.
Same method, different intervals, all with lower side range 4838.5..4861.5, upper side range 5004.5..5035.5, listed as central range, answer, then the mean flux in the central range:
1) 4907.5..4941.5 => 3.24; 6.13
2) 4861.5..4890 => -1.91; 7.06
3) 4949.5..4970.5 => -1.35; 7.34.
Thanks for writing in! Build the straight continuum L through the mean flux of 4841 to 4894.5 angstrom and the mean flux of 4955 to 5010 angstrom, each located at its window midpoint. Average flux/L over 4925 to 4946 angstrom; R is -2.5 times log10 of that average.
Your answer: 0.223 mag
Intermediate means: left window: 6.91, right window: 7.43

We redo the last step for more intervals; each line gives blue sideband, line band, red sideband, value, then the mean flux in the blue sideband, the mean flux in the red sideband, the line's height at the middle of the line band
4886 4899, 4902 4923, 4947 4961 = 0.14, 7.53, 7.2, 7.42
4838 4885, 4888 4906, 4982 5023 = -0.04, 6.68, 7.57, 6.91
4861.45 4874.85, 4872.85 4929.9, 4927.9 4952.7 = -0.02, 6.85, 6.32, 6.61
